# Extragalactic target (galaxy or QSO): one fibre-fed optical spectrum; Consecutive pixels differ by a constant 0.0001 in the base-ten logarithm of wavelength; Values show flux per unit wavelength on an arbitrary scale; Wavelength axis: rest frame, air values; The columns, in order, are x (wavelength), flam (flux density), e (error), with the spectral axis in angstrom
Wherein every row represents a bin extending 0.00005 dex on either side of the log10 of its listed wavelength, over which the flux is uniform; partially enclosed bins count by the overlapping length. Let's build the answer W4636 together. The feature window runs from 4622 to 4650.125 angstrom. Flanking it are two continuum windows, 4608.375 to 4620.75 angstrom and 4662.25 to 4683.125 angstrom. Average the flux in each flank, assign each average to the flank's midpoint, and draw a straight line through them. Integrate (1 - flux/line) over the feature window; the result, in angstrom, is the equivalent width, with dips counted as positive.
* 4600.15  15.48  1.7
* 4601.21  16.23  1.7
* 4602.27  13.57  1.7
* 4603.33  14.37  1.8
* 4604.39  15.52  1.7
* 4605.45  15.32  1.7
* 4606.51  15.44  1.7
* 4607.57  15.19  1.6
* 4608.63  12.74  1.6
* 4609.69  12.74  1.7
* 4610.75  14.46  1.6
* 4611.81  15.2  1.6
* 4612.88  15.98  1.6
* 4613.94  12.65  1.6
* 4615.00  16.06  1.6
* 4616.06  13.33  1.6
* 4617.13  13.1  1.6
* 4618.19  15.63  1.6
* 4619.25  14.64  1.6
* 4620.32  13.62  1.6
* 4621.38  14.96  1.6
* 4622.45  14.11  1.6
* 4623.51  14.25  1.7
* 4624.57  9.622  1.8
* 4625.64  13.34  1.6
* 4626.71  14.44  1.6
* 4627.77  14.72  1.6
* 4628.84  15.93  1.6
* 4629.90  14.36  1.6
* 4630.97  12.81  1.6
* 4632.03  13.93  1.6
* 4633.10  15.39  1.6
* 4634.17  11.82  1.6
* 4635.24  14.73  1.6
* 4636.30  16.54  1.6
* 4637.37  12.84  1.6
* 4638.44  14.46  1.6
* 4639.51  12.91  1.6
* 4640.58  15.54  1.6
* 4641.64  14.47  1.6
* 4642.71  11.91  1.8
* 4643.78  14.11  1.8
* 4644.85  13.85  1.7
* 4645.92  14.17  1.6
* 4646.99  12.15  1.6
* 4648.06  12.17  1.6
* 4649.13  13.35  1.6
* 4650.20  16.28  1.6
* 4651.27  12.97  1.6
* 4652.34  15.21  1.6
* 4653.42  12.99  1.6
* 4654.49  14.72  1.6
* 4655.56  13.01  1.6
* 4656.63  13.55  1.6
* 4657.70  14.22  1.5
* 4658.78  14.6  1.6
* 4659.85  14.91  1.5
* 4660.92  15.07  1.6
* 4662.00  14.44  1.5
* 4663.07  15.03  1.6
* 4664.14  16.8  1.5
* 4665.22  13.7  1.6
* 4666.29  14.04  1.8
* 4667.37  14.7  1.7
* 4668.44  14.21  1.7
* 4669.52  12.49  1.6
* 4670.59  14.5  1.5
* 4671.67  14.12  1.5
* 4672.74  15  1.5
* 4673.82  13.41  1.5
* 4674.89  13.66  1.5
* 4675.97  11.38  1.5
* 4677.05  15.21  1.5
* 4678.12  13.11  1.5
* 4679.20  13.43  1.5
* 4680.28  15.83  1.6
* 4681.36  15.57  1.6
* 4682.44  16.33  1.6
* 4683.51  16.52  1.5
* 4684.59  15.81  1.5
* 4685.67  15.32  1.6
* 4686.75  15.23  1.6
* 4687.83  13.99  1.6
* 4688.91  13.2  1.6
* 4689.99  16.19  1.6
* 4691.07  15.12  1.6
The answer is 0.91 angstrom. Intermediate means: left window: 14.2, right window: 14.4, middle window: 13.8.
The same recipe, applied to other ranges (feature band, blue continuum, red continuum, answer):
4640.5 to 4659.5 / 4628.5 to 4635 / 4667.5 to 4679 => 0.1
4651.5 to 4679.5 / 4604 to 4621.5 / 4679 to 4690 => 1.7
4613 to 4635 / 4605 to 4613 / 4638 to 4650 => 0.3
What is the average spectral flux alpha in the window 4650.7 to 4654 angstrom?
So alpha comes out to 13.7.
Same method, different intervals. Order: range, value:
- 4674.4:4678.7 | 13.3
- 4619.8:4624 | 14.2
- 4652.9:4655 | 13.9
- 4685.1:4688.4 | 14.8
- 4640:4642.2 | 15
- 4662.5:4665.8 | 15.2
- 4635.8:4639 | 14.6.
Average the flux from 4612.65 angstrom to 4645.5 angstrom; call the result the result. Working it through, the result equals 14.1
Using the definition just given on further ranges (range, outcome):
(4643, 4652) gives 13.6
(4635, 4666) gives 14.2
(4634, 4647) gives 13.9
